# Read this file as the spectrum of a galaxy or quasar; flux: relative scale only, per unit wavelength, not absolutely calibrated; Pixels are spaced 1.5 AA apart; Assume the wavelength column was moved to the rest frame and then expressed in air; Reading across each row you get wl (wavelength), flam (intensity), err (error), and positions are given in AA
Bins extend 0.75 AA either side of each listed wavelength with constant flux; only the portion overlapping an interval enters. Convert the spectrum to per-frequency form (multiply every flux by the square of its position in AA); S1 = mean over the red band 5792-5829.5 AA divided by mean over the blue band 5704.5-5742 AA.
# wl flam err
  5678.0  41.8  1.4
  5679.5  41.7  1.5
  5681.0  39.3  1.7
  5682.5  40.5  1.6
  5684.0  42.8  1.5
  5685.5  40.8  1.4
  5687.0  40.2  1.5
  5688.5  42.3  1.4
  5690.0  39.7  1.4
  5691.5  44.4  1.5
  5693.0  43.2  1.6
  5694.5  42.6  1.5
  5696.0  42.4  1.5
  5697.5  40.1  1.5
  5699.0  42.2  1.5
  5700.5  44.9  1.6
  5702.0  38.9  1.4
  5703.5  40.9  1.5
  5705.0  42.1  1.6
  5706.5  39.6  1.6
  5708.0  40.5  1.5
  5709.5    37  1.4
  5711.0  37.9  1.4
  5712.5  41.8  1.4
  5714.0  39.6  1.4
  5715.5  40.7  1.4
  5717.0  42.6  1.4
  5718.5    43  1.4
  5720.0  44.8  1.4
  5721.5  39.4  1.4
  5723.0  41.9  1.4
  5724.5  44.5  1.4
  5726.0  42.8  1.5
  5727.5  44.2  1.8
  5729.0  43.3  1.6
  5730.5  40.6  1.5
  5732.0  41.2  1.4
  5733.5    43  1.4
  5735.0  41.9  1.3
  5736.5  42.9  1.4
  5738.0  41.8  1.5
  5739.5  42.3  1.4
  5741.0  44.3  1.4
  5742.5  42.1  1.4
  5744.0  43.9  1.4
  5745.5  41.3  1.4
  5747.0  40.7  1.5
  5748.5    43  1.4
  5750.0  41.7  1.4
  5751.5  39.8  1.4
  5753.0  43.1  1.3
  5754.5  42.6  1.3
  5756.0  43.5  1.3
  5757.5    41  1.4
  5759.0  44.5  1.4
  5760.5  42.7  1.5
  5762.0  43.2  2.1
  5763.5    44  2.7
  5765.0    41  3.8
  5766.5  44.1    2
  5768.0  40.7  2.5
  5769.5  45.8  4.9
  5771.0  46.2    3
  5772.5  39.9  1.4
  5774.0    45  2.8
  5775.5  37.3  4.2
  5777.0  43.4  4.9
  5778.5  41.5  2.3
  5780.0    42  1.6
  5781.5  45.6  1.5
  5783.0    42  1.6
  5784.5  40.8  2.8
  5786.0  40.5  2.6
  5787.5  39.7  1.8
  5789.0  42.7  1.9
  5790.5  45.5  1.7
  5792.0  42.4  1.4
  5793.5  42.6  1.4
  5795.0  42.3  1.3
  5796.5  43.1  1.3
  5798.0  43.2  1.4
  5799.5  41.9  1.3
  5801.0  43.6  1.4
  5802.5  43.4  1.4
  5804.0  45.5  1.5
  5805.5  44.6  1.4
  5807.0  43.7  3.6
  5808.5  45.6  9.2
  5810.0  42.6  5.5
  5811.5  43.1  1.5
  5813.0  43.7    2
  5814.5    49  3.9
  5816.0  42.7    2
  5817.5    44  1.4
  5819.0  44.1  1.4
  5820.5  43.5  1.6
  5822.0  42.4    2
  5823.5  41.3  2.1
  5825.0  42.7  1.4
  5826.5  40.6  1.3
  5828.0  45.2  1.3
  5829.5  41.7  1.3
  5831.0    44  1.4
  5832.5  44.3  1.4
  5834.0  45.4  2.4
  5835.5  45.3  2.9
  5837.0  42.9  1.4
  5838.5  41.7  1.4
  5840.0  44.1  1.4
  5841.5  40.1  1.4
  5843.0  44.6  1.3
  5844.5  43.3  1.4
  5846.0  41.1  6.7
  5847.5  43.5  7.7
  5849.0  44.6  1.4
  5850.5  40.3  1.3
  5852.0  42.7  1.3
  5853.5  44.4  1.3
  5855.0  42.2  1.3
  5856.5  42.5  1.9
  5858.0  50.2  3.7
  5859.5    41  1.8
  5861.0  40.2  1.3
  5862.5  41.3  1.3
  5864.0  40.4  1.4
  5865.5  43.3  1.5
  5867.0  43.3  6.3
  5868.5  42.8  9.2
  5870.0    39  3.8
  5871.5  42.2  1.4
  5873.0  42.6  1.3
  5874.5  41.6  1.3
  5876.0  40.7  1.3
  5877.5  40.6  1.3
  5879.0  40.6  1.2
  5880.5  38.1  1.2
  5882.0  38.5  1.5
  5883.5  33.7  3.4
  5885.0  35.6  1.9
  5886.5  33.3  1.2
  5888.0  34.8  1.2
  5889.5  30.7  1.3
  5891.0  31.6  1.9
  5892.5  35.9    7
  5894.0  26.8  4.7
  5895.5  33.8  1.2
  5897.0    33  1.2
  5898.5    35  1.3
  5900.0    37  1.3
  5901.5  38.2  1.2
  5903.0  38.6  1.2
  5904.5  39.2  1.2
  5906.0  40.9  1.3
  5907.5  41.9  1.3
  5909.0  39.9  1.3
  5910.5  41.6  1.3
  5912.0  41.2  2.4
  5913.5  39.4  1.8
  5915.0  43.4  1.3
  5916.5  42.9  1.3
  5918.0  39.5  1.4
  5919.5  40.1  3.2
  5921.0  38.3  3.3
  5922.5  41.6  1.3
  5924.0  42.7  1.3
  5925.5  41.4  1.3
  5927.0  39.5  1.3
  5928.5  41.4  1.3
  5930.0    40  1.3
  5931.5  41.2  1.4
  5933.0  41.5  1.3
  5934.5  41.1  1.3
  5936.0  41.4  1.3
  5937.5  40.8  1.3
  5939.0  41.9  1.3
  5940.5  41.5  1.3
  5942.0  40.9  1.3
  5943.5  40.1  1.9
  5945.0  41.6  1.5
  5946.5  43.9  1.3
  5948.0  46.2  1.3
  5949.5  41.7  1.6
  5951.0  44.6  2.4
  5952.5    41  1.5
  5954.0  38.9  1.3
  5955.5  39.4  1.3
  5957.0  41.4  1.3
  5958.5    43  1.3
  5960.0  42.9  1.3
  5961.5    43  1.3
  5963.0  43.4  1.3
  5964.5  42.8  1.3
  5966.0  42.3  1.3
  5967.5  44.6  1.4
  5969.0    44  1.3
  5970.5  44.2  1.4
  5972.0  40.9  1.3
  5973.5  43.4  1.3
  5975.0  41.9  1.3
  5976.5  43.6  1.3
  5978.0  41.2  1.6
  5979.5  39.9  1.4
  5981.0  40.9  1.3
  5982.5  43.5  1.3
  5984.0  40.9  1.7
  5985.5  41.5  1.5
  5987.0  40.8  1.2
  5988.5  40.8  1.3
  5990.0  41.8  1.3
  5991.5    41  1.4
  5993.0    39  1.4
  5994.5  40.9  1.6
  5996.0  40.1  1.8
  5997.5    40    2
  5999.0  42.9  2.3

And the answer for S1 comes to 1.07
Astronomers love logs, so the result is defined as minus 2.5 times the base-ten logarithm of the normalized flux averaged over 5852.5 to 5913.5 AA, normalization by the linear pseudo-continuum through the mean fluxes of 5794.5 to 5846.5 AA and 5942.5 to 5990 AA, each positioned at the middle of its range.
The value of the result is 0.10 mag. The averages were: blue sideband 43.5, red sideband 42.2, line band 39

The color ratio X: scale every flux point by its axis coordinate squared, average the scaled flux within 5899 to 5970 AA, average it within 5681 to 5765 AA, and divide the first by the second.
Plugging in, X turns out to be 1.1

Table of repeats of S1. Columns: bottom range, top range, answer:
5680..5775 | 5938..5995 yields 1.08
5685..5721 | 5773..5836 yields 1.08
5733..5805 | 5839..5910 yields 0.96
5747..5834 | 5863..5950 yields 0.96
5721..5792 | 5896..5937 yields 1.00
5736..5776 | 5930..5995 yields 1.06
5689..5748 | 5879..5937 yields 0.98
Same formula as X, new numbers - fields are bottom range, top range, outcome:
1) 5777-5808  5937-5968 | 1.04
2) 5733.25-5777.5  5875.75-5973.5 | 0.99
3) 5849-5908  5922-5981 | 1.10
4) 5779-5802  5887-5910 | 0.88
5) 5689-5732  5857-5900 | 0.97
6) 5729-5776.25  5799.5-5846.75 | 1.05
